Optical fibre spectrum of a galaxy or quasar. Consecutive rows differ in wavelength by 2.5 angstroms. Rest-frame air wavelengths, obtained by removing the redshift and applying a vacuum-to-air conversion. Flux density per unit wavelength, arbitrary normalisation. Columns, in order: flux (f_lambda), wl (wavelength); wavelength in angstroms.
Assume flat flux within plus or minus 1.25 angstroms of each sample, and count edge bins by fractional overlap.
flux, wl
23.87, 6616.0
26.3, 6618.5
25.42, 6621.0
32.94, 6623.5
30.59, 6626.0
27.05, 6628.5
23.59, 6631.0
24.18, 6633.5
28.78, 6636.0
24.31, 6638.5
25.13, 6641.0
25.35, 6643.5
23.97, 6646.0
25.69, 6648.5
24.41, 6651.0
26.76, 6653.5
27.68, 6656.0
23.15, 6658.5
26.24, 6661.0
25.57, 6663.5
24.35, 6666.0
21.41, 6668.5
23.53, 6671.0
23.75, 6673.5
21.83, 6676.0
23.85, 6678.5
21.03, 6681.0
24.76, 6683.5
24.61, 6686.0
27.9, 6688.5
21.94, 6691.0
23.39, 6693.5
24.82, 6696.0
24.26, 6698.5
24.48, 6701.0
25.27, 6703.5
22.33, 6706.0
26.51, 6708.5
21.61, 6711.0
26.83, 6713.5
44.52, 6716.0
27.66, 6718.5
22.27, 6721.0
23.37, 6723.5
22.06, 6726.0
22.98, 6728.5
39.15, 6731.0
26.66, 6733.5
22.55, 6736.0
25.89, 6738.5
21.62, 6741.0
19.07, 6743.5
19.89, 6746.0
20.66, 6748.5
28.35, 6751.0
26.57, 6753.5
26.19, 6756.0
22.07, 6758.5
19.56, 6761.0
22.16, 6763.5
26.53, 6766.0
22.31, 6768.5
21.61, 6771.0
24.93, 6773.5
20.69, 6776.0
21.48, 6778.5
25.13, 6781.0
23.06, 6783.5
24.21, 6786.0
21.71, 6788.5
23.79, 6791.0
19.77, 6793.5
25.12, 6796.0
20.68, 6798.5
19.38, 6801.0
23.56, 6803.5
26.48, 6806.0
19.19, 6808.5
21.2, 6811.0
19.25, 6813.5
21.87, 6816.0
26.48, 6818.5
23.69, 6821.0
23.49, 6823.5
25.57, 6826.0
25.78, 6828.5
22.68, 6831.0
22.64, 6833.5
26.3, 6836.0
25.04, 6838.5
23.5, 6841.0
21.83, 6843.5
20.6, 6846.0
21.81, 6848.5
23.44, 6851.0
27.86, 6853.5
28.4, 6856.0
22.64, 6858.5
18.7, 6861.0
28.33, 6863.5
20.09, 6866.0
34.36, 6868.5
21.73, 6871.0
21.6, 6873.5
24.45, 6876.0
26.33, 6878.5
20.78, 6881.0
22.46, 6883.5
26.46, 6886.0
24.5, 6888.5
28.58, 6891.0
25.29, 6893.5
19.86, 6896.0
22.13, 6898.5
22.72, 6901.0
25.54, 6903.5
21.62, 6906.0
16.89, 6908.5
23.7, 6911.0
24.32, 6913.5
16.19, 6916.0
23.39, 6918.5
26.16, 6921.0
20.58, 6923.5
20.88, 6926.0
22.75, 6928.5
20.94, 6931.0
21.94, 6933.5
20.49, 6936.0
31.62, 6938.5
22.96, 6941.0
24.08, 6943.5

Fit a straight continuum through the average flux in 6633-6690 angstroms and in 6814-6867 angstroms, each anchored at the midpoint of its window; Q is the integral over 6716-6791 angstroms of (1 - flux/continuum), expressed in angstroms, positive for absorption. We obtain 0.3 angstroms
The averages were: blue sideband 24.7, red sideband 23.8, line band 24.2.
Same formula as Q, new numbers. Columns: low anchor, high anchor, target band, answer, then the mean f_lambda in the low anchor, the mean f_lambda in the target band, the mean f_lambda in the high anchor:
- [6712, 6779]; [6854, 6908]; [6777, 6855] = 4.1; 24.8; 23.1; 24.1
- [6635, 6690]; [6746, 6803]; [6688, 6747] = -3.6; 24.7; 25.3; 22.9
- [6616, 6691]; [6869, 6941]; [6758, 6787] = 1.7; 25.2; 22.8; 23.1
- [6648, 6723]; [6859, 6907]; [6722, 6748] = 0.6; 25.1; 24.2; 24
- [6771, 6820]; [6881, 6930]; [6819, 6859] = -2.7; 22.5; 24.2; 22.8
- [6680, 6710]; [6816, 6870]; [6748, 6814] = 4.0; 24.3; 22.9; 24.4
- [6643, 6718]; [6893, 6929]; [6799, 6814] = 1.2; 25.1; 21.6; 22.1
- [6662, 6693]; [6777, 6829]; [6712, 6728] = -2.8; 23.7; 27.5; 22.8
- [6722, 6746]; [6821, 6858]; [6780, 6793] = 0.5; 24.5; 23.3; 24.2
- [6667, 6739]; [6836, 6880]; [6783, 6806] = 1.9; 25.2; 22.6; 24.2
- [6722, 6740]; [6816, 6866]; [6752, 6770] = 1.3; 26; 23.7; 24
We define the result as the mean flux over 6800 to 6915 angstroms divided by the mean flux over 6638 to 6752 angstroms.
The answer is 0.9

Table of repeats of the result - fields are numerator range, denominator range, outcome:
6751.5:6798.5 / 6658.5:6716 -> 0.95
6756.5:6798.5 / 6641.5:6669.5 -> 0.91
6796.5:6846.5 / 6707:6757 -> 0.90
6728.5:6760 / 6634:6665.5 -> 0.97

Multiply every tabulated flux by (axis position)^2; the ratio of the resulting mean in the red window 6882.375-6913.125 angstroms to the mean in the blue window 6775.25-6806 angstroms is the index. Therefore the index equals 1.1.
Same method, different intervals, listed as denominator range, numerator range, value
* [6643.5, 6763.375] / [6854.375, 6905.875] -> 1.03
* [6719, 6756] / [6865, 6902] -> 1.03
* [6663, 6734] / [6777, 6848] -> 0.94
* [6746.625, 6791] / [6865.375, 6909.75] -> 1.05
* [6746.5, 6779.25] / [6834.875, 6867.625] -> 1.05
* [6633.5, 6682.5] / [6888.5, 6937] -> 0.98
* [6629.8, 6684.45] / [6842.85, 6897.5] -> 1.05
